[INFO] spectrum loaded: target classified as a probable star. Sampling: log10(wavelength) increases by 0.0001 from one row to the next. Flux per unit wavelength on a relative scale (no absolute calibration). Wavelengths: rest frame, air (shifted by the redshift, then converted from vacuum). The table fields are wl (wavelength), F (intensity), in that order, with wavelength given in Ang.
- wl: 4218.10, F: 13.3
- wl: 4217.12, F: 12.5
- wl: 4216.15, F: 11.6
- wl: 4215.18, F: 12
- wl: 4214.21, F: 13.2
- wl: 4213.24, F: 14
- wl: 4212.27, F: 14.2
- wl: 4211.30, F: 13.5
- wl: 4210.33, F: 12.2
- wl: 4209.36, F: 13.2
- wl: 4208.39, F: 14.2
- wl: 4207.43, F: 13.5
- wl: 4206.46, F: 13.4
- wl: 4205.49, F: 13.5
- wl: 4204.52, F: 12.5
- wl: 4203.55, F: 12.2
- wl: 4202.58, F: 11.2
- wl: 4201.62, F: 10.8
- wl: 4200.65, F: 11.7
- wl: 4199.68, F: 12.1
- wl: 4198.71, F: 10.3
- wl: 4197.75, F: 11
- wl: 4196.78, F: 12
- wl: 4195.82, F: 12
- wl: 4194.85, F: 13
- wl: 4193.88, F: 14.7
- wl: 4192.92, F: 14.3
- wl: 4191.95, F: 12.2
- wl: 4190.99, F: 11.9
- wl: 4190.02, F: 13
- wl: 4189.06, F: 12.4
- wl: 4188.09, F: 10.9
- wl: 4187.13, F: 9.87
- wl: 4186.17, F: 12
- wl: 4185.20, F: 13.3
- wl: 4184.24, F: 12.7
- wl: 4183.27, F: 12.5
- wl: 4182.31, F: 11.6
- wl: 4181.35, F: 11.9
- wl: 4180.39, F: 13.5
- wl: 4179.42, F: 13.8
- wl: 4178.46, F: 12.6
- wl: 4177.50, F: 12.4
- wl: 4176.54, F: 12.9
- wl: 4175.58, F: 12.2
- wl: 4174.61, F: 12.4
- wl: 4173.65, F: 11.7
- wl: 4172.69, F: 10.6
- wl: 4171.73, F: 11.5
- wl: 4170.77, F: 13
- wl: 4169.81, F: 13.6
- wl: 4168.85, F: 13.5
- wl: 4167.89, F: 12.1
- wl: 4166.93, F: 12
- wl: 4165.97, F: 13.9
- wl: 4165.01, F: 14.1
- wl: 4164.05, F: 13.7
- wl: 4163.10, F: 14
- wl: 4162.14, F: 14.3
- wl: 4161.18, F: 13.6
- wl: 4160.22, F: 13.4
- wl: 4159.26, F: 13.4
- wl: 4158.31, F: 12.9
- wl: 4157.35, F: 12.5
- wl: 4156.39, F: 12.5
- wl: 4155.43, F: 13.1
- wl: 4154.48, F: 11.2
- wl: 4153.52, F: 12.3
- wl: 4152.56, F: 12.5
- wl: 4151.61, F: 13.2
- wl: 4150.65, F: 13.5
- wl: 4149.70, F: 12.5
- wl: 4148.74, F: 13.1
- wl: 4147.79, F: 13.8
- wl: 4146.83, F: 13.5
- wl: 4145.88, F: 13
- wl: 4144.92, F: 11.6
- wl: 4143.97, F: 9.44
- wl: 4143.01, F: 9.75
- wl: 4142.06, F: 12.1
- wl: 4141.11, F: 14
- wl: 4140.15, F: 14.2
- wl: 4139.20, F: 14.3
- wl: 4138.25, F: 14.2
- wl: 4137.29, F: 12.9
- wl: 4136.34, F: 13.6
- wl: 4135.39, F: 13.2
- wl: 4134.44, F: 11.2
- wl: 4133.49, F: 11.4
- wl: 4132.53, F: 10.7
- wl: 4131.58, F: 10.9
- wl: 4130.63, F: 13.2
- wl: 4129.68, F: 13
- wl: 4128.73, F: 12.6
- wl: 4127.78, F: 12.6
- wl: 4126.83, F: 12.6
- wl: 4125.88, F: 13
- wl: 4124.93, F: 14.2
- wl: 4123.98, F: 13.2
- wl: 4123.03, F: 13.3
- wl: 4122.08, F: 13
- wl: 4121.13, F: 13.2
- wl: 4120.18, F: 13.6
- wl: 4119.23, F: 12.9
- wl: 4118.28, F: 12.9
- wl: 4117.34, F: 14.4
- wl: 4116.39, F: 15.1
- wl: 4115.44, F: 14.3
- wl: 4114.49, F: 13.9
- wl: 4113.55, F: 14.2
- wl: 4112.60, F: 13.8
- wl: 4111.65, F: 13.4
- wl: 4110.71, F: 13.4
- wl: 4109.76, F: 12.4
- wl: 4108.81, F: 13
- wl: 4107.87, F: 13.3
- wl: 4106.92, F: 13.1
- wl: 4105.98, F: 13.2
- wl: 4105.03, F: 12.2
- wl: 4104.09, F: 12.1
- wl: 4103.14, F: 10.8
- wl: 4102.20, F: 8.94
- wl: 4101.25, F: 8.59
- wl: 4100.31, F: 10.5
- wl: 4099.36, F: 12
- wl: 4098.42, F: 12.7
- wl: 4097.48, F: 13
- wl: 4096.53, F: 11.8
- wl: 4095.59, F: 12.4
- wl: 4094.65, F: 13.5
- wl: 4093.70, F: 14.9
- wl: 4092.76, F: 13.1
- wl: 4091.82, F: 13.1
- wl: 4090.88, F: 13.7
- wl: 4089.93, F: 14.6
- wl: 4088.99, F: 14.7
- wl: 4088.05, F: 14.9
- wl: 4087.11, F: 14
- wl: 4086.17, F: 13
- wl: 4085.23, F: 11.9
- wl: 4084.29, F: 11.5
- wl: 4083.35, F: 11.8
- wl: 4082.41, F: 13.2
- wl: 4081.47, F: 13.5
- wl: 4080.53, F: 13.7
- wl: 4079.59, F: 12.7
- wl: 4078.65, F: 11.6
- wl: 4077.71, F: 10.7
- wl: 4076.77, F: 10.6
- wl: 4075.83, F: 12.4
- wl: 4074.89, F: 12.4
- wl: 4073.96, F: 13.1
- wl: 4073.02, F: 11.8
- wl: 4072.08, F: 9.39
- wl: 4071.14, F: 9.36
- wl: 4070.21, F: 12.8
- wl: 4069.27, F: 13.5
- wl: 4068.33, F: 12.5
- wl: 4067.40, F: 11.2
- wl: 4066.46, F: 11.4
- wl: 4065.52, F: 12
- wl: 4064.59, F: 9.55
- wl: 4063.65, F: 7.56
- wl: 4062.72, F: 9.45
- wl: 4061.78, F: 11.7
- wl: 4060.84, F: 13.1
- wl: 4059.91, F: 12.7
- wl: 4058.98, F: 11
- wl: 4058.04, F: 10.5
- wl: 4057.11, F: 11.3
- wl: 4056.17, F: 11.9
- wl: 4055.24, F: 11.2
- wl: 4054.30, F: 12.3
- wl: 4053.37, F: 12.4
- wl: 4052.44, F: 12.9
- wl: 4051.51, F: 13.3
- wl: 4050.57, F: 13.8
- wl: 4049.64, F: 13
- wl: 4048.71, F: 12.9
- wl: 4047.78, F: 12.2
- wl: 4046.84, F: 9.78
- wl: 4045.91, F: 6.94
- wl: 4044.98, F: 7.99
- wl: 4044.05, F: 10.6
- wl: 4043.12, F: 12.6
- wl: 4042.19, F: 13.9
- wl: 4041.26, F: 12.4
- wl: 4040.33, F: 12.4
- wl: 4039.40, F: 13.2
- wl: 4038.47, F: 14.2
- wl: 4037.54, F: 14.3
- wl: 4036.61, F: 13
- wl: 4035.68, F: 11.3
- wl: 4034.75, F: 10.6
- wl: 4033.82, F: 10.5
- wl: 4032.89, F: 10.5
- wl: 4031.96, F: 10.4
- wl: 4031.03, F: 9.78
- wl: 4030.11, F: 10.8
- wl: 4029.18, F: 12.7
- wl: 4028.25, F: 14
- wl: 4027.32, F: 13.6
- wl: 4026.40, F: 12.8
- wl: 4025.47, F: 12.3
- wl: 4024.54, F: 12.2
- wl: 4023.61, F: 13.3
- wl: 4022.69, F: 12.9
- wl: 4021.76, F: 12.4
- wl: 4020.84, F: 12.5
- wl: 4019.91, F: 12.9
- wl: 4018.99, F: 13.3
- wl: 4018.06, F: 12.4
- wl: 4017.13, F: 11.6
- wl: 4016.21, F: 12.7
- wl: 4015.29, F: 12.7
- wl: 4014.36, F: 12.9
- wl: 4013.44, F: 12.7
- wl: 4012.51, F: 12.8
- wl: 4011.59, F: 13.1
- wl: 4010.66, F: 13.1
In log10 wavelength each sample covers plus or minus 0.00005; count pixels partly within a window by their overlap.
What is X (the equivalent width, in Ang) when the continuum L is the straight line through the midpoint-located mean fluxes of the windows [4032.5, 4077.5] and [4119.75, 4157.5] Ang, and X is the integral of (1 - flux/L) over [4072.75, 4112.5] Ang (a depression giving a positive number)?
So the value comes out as -1.5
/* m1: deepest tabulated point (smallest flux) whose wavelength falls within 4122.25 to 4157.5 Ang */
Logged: 9.44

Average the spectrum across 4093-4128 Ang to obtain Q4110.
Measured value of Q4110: 12.9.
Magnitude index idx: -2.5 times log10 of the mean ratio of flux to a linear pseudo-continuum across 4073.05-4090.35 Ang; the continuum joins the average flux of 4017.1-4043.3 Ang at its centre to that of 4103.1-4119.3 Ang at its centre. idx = 0.02 mag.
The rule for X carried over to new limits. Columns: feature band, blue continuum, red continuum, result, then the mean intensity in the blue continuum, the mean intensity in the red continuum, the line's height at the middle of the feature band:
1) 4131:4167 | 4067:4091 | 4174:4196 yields -0.81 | 12.5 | 12.5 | 12.5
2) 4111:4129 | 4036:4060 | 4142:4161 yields -1.68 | 12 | 12.5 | 12.3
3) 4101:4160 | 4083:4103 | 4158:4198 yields -0.63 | 12.6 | 12.7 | 12.6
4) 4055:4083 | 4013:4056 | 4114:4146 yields 1.84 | 12.2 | 12.9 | 12.4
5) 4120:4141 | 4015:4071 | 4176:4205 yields -1.41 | 11.9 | 12.2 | 12.1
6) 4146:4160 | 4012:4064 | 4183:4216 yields -0.58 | 12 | 12.5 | 12.4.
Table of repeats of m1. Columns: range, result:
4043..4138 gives 6.94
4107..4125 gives 12.4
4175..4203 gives 9.87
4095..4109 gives 8.59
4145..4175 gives 10.6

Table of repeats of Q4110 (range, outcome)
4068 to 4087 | 12.1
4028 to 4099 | 12.1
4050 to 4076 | 11.7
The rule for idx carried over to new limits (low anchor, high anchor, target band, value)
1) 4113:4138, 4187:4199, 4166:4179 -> 0.01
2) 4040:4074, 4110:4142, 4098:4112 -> 0.06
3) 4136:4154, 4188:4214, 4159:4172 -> -0.05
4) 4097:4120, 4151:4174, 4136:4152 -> 0.00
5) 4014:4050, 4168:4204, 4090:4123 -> -0.06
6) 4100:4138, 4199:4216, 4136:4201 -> 0.01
